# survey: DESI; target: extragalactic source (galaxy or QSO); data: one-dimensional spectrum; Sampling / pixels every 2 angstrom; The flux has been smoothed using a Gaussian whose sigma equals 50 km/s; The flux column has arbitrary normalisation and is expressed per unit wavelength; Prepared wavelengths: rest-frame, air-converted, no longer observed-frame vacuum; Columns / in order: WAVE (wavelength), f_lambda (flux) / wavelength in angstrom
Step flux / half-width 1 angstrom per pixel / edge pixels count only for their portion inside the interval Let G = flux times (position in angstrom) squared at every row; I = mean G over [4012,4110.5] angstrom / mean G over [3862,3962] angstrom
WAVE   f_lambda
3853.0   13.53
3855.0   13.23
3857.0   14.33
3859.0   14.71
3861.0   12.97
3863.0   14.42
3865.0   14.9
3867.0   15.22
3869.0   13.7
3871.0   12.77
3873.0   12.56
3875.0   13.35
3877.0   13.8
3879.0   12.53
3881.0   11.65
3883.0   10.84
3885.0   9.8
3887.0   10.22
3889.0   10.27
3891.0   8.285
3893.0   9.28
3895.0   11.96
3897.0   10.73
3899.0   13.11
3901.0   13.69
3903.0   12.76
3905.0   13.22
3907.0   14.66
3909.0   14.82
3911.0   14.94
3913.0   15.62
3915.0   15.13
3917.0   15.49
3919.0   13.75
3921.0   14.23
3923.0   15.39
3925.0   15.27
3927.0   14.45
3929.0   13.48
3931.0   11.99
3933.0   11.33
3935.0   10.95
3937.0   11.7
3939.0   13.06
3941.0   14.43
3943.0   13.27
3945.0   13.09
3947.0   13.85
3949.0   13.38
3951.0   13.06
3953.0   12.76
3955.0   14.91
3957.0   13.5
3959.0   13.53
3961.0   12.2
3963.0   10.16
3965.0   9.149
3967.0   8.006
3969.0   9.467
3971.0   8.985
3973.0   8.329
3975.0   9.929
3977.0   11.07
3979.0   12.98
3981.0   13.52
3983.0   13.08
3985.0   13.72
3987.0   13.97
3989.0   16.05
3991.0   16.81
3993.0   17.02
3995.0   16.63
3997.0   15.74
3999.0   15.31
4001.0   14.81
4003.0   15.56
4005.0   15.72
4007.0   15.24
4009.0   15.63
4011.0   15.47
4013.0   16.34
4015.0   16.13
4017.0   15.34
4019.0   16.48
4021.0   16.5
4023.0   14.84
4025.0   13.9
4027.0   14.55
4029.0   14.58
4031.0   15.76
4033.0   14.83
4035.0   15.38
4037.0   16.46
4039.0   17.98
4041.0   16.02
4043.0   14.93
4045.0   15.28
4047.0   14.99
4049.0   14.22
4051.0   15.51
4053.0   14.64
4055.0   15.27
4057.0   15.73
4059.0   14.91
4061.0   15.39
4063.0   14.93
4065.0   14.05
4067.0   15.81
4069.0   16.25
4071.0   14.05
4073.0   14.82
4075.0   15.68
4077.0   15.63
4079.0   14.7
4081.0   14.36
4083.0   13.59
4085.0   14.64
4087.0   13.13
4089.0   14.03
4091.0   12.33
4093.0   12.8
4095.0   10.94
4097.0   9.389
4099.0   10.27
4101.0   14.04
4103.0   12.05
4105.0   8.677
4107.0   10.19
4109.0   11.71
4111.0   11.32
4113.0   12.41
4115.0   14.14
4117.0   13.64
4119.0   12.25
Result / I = 1.18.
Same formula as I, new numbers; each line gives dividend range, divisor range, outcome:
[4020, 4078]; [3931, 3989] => 1.32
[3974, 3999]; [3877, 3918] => 1.19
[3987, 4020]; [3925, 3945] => 1.27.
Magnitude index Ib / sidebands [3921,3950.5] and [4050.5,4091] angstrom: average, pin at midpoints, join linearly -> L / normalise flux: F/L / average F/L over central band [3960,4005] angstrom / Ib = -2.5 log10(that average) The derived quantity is 0.08 mag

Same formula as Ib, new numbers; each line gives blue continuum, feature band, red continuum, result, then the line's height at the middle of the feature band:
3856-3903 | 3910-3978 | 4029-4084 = 0.06 mag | 13.4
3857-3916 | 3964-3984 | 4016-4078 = 0.33 mag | 14.2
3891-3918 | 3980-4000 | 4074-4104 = -0.15 mag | 13.2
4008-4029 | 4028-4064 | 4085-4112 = -0.09 mag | 14.2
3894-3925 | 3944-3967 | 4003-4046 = 0.17 mag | 14.6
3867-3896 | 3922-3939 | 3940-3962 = -0.01 mag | 12.9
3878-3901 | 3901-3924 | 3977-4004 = -0.22 mag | 11.8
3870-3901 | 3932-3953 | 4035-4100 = -0.03 mag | 12.4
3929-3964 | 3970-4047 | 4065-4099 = -0.12 mag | 13.2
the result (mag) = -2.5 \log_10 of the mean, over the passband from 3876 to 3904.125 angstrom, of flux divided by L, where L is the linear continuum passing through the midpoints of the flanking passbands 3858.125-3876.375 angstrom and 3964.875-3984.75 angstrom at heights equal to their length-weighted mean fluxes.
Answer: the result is 0.16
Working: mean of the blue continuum 13.8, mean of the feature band 11.4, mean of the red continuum 10.6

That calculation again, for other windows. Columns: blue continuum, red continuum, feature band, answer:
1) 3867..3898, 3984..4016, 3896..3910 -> -0.08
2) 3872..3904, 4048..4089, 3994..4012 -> -0.14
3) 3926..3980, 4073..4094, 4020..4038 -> -0.15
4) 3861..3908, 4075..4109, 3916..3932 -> -0.15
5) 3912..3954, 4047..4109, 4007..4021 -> -0.16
